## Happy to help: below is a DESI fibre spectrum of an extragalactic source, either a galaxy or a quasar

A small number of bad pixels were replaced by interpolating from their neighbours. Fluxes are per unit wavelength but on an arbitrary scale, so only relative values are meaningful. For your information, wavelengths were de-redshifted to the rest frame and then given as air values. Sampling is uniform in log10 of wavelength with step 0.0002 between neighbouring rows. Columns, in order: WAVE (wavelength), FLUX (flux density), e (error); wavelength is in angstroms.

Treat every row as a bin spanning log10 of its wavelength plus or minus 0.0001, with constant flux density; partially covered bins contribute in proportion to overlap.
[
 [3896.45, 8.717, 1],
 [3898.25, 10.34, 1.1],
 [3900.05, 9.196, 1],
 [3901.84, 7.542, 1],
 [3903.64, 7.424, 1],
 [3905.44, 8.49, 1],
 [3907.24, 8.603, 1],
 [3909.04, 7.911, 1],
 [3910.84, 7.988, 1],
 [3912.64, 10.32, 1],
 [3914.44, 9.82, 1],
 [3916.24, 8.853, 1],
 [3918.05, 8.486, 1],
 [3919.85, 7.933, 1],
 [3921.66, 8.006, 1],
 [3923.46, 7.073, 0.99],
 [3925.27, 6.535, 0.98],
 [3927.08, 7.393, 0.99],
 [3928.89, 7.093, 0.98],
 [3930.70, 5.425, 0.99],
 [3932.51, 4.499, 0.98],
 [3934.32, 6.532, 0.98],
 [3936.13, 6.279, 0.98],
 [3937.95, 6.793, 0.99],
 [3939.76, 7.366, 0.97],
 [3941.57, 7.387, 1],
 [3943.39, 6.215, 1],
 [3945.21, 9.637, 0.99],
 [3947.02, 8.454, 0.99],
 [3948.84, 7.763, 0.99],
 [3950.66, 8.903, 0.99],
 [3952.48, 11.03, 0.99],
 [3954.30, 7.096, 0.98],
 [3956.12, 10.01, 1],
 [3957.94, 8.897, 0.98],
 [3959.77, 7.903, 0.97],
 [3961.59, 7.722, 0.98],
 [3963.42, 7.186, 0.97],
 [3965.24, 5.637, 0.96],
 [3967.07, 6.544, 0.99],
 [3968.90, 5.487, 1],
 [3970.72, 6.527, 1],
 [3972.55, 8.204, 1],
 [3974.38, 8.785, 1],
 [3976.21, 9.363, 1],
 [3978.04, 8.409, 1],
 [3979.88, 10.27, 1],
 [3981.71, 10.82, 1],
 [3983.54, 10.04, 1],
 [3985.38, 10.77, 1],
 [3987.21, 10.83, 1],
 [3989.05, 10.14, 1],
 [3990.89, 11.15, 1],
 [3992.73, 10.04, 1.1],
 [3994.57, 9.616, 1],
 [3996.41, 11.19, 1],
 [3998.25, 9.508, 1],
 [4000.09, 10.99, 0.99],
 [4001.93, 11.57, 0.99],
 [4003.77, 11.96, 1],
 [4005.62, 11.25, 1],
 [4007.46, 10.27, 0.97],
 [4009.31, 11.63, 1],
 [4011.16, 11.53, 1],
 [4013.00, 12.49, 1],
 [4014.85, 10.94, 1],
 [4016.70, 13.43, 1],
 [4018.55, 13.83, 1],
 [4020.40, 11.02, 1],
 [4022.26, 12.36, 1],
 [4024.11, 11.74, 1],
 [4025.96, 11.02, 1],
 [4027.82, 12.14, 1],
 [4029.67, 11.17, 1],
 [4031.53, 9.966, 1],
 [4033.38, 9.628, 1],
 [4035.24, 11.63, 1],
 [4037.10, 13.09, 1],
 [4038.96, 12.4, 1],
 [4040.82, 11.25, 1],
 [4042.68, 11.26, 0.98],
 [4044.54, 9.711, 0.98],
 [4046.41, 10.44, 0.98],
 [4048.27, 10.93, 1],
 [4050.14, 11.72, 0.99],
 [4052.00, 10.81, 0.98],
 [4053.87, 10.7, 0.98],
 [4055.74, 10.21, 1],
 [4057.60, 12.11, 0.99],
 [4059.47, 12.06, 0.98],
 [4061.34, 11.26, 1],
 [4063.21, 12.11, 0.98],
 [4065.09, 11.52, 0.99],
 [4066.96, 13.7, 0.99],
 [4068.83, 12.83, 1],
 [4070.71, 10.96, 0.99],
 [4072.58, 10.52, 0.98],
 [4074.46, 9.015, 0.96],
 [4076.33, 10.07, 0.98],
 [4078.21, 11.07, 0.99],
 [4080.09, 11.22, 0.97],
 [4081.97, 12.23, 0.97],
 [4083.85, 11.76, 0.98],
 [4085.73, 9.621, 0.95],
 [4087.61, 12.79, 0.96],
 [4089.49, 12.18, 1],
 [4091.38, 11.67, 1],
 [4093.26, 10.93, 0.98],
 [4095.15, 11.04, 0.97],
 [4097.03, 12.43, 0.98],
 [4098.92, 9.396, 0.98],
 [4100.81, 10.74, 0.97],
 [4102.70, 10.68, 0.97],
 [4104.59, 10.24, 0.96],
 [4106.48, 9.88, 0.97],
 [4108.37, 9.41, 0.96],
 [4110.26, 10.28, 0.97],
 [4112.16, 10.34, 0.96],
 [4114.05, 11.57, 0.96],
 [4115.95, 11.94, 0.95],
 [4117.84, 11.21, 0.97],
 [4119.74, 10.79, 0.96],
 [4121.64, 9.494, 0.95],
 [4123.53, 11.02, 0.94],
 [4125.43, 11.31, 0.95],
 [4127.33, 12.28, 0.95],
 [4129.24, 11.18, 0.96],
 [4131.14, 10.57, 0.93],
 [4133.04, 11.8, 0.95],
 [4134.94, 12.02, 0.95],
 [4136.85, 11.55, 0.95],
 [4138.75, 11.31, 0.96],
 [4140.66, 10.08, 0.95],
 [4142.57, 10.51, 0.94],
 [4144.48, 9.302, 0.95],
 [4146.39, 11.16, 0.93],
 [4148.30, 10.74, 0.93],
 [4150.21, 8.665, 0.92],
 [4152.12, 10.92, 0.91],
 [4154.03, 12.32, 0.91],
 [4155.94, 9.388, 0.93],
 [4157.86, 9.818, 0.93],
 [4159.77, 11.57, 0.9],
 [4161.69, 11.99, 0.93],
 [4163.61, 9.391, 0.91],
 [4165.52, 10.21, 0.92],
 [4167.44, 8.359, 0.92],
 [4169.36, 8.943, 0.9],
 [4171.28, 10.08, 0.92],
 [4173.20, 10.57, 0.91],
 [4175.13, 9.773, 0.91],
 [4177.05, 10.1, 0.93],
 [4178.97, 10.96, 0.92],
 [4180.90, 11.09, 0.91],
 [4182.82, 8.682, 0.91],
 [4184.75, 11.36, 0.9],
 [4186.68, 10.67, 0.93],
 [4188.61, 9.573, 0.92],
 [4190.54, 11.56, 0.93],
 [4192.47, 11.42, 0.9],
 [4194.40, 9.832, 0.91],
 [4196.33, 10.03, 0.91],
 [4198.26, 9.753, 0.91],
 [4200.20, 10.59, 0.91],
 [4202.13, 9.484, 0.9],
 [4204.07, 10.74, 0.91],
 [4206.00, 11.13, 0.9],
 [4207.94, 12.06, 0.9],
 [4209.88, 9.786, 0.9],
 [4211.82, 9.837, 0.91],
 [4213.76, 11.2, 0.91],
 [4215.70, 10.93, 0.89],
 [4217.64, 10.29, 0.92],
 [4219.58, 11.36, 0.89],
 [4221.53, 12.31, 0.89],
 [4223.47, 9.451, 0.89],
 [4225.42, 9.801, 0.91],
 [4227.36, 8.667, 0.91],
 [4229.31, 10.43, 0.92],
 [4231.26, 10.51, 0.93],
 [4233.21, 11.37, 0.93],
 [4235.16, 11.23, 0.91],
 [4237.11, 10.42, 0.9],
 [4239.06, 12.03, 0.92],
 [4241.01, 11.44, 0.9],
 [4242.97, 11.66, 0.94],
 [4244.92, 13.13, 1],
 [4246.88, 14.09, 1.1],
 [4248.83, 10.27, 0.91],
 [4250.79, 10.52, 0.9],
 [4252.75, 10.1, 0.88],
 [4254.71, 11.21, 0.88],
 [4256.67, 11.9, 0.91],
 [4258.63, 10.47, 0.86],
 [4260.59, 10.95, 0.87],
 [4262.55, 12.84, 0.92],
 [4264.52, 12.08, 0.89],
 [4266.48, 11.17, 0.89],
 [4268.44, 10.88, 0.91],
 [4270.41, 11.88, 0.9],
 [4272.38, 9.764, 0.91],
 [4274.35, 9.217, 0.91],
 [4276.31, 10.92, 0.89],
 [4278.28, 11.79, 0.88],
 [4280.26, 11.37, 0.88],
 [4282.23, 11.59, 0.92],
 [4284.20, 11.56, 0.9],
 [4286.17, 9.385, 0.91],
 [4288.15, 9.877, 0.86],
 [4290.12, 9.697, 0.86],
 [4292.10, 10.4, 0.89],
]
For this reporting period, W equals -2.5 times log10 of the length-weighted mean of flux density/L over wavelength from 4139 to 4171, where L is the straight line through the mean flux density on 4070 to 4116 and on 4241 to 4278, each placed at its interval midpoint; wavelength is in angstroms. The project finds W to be 0.08 mag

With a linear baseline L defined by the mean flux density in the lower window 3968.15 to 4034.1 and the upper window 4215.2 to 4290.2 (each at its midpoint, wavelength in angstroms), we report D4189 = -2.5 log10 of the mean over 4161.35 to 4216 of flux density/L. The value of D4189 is 0.06 mag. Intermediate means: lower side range 10.6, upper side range 11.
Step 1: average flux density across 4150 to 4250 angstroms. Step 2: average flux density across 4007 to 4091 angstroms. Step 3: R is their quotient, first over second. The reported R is 0.9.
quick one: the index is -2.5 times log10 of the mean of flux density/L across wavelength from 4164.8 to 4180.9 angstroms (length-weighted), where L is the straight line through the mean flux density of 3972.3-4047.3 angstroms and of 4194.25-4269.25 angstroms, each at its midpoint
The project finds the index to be 0.10 mag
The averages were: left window 11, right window 10.9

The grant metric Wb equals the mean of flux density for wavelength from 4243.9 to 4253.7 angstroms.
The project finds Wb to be 11.6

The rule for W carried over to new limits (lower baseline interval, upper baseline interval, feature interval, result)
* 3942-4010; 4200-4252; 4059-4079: -0.15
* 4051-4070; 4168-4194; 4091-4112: 0.07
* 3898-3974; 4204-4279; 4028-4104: -0.22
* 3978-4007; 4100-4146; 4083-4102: -0.05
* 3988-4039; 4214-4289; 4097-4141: 0.03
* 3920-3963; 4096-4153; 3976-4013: -0.24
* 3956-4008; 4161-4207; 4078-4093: -0.18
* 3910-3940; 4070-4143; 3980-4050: -0.21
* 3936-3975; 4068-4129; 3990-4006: -0.23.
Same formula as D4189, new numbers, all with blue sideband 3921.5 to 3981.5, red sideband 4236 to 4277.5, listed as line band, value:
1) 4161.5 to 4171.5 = 0.06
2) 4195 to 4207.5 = 0.03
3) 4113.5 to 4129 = -0.16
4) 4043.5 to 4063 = -0.24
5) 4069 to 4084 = -0.19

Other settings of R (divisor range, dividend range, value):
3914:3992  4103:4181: 1.30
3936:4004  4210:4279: 1.24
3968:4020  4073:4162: 1.04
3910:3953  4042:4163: 1.43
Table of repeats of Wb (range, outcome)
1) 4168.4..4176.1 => 9.84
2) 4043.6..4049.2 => 10.4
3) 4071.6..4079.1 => 10.2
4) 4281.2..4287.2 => 10.8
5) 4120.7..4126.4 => 10.6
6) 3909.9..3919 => 9.09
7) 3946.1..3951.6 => 8.4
